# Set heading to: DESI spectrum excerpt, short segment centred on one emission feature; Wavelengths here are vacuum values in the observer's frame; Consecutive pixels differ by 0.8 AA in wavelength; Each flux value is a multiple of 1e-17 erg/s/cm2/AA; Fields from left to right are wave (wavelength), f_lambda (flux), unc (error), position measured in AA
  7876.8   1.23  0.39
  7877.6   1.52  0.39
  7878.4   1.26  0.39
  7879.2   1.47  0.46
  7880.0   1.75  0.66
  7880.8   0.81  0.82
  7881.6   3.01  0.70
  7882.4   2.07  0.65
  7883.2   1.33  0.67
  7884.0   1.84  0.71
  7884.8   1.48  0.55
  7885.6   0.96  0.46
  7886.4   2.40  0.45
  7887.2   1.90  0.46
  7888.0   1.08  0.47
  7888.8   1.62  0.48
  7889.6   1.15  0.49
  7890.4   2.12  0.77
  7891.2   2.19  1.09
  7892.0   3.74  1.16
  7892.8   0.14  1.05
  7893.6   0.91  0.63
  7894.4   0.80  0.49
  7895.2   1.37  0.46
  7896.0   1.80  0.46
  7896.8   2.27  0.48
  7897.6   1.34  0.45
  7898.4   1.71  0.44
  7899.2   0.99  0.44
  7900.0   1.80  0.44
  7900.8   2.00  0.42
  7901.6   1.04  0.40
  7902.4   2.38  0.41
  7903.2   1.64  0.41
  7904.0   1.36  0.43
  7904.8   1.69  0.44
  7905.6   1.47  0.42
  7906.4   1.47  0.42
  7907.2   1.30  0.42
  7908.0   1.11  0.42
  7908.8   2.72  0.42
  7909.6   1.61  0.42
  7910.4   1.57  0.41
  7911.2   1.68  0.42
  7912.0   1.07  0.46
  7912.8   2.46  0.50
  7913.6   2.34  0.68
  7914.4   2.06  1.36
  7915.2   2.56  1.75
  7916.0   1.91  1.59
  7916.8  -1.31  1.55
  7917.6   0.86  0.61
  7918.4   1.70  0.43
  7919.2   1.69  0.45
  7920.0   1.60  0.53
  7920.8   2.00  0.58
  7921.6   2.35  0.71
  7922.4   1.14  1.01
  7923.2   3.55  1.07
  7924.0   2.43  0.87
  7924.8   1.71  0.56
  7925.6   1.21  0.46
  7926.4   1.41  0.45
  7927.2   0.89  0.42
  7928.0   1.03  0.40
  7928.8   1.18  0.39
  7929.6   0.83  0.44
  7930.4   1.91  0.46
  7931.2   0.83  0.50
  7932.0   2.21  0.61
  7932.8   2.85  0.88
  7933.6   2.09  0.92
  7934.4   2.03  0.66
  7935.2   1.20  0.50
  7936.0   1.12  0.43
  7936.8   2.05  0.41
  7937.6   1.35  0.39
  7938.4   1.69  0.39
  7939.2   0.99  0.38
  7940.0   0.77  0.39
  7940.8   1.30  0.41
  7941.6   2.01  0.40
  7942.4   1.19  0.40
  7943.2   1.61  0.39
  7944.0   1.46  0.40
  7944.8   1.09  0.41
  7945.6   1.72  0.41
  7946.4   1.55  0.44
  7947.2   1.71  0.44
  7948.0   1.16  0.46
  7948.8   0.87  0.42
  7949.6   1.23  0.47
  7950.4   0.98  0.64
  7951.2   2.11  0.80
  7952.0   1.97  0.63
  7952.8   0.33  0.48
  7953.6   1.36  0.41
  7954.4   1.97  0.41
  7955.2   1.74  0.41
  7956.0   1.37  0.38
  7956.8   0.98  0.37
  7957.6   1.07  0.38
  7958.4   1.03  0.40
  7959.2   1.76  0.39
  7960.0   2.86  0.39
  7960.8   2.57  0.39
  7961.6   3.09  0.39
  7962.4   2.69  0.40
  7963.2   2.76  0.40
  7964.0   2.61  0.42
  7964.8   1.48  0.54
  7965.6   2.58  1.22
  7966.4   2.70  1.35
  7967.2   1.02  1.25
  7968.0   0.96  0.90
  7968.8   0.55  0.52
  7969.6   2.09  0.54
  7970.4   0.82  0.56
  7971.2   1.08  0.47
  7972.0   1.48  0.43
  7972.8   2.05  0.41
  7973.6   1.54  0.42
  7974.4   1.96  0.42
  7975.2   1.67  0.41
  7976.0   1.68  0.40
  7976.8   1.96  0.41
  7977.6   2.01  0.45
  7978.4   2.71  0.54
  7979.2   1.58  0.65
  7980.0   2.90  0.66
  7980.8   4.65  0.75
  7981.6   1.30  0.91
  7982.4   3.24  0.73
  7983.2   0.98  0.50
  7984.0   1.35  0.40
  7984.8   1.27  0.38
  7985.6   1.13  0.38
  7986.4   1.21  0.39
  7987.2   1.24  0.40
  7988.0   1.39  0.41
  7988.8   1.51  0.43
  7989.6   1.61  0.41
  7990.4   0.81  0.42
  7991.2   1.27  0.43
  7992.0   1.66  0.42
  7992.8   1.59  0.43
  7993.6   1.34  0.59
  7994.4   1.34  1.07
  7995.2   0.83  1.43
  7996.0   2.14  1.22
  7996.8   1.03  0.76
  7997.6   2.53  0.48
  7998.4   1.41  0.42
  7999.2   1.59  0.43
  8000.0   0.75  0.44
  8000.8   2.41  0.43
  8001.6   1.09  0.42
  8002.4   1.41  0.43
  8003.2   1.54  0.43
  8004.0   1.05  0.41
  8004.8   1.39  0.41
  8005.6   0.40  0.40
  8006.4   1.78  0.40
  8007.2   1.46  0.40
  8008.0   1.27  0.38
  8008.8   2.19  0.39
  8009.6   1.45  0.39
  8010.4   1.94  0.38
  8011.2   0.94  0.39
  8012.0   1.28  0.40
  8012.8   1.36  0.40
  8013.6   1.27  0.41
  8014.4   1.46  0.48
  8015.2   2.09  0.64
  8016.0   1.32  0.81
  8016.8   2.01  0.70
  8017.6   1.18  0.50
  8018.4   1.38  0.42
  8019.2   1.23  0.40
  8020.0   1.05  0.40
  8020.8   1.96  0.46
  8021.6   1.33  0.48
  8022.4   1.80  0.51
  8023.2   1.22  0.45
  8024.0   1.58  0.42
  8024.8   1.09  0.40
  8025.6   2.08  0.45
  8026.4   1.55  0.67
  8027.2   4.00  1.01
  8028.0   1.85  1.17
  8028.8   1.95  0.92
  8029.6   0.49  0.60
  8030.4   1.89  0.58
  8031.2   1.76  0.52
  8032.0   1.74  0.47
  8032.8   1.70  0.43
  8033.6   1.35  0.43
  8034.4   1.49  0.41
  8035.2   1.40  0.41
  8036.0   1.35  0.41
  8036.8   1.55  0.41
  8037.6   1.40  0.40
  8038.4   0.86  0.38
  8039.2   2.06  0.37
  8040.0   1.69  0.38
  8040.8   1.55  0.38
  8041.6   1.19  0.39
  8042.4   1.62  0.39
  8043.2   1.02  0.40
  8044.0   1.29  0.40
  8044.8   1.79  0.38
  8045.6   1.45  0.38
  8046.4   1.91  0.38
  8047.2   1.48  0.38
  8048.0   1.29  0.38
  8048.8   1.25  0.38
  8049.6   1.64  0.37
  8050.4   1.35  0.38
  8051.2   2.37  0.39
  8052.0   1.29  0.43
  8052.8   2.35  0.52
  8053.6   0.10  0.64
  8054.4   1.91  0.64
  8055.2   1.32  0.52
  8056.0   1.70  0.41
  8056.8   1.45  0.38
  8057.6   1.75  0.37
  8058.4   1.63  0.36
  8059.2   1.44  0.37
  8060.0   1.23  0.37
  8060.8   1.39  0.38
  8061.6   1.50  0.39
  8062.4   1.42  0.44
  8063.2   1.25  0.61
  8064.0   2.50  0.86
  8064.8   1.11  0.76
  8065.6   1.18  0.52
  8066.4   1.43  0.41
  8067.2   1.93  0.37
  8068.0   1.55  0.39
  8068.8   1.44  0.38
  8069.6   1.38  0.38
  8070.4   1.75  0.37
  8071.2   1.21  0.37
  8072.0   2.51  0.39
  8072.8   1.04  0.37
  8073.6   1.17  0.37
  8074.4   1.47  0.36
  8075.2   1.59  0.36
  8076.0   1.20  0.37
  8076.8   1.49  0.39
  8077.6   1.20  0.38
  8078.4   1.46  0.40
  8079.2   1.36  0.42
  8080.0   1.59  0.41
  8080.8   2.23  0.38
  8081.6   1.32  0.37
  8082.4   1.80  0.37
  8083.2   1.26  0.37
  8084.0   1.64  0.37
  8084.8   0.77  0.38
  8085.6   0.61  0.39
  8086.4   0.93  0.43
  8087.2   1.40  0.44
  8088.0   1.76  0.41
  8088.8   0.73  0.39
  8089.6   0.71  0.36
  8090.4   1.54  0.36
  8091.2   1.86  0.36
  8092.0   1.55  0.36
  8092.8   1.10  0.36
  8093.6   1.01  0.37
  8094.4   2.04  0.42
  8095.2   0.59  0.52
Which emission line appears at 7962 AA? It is [S II] 6716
